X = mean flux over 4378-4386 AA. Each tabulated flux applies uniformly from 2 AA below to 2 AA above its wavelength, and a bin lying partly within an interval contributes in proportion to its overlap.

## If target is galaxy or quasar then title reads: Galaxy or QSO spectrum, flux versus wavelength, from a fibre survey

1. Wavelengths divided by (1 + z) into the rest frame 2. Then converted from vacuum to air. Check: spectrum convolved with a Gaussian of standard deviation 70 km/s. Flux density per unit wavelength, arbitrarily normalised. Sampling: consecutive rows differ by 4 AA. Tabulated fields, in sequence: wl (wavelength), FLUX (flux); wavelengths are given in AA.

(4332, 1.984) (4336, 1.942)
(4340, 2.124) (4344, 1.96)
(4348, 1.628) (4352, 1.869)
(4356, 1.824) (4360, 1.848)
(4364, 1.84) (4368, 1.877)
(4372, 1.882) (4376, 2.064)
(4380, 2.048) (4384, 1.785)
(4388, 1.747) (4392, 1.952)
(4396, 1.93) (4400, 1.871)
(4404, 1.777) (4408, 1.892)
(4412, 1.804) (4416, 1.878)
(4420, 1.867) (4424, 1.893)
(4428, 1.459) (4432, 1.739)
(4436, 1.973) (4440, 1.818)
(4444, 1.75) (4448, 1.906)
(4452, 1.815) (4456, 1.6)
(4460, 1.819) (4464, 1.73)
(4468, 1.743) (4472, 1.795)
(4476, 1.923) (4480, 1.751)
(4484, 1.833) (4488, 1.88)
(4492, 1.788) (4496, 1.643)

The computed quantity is 1.92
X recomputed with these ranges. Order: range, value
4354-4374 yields 1.85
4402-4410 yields 1.83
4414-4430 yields 1.77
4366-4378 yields 1.94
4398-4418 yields 1.84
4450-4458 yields 1.71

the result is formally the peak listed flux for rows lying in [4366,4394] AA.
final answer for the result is 2.064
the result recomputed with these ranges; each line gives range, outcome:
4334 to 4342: 2.124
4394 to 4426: 1.93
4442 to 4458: 1.906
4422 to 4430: 1.893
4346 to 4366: 1.869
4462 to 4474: 1.795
